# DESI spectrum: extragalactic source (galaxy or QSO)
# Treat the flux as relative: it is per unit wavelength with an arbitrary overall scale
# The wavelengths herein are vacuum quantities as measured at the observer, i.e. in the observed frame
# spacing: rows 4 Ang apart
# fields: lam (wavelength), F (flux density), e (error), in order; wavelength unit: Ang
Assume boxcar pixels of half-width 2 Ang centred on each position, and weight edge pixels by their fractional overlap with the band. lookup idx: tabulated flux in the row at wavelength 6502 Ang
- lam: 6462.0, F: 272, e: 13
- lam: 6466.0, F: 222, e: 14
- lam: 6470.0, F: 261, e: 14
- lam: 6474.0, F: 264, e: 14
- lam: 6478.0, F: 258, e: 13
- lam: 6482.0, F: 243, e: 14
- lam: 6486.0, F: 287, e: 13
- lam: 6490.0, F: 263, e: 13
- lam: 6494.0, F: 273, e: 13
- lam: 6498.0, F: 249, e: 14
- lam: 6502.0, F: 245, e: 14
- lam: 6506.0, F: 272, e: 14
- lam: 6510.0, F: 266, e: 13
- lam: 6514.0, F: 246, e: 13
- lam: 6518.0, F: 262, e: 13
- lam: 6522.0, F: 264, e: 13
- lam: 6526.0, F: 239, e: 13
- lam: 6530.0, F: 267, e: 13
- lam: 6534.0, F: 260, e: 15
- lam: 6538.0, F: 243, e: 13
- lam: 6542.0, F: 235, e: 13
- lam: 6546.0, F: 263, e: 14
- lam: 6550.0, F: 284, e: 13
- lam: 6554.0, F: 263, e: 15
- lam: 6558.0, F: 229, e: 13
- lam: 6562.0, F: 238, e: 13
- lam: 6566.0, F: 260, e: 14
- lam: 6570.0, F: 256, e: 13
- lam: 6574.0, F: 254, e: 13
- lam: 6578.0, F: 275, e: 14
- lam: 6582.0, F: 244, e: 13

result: 245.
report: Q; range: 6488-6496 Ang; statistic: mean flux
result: 268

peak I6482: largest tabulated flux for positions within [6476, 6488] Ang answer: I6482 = 287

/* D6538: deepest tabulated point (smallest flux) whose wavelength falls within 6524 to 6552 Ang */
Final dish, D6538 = 235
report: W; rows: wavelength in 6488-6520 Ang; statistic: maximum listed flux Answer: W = 273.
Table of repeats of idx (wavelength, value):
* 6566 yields 260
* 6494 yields 273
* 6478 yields 258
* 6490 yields 263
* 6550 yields 284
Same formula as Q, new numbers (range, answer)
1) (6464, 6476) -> 249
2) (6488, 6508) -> 260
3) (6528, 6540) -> 257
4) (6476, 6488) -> 263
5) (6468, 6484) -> 256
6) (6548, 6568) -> 255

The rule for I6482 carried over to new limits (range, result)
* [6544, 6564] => 284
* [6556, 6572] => 260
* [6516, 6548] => 267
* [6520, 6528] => 264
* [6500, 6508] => 272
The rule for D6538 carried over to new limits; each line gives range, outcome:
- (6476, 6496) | 243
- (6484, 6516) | 245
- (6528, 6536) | 260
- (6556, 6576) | 229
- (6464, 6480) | 222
